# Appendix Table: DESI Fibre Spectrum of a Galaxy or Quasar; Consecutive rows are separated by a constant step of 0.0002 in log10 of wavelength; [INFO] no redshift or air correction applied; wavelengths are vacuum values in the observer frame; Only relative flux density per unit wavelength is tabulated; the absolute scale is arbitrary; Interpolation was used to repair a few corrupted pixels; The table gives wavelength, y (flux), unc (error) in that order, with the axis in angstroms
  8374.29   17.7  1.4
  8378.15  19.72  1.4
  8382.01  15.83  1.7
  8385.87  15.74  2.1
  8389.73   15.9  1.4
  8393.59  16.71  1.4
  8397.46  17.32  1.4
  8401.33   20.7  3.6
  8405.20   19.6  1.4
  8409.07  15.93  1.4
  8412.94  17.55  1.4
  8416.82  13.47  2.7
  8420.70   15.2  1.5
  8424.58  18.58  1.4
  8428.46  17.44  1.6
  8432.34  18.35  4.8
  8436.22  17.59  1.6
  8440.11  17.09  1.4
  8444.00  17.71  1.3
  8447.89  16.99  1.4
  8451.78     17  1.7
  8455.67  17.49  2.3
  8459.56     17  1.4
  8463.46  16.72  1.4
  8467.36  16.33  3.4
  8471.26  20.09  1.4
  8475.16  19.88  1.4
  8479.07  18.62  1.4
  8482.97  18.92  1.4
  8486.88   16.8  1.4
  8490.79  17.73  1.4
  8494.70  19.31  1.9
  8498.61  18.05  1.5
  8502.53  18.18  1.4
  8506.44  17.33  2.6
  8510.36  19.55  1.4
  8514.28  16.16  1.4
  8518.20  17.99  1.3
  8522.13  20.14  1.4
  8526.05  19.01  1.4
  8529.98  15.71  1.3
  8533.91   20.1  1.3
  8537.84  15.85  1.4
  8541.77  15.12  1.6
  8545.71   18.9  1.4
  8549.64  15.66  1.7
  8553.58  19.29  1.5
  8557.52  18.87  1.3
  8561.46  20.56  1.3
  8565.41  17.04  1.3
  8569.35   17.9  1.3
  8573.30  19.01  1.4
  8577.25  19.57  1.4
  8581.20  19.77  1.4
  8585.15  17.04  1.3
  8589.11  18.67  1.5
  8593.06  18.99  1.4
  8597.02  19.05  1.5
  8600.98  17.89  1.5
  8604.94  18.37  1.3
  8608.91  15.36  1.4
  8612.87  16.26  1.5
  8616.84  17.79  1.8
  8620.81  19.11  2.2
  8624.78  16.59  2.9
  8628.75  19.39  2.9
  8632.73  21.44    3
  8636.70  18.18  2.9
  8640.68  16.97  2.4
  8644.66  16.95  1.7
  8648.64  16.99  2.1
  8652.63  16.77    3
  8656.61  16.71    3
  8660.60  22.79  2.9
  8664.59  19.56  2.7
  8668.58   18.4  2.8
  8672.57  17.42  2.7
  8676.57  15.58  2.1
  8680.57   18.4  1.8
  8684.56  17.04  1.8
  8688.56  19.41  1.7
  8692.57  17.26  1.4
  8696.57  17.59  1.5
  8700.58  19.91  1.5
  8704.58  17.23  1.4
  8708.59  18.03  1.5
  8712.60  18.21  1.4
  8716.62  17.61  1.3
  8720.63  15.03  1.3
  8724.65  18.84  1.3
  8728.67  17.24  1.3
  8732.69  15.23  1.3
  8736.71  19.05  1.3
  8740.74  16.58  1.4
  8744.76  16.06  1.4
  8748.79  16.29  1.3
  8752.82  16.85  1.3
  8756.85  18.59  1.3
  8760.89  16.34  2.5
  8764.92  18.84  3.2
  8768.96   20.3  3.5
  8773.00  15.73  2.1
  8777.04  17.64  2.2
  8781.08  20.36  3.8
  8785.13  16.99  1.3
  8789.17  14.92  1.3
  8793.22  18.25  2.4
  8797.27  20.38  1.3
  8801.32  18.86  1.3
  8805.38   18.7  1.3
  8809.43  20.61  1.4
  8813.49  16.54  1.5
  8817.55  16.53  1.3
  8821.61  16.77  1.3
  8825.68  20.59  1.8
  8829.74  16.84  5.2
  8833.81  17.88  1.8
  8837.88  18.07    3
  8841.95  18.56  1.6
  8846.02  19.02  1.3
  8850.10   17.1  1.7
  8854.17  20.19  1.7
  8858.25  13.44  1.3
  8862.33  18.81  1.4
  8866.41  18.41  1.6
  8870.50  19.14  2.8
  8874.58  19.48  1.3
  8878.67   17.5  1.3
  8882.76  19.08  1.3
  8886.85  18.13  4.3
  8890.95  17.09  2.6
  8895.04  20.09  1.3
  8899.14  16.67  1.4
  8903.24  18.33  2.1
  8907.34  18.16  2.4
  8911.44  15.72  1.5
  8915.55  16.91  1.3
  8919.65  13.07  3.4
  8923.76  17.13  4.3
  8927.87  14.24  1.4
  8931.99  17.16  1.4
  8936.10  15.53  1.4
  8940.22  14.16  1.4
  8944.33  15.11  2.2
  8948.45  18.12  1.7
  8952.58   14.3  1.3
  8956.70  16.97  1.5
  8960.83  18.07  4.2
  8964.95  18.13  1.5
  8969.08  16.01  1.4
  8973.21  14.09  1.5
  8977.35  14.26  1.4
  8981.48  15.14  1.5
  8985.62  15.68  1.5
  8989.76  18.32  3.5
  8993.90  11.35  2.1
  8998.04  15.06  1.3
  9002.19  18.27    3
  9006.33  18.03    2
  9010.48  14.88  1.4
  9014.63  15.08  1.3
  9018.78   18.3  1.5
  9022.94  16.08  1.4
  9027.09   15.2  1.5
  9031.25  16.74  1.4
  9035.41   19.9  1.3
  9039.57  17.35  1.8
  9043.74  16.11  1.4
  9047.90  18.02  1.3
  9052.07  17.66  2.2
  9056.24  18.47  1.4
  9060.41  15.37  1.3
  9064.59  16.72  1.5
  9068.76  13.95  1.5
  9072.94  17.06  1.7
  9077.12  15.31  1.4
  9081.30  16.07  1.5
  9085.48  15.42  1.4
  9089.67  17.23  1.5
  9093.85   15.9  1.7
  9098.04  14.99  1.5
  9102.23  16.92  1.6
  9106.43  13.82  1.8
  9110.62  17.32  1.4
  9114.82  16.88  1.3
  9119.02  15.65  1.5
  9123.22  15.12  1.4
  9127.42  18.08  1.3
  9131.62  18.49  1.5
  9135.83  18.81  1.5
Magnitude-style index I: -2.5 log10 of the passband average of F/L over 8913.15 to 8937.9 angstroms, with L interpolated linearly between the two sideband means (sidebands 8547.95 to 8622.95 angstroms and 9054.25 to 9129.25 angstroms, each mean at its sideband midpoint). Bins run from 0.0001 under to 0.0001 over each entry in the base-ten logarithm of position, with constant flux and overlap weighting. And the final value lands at 0.08 mag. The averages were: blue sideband 18.2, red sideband 16.1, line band 15.7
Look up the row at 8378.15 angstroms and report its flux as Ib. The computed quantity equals 19.72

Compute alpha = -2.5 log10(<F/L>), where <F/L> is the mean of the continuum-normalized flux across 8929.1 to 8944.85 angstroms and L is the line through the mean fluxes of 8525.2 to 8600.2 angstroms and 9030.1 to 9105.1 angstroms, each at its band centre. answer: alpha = 0.10 mag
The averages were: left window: 18.2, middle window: 15.5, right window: 16.6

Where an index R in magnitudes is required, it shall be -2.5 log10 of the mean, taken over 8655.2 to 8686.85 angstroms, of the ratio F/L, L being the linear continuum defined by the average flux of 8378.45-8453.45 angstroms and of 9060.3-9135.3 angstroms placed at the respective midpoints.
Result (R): -0.09 mag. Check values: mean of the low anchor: 17.1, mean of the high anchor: 16.2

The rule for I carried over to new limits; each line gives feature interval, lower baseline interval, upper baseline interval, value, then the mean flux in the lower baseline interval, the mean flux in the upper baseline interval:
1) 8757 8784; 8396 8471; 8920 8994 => -0.115 mag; 17.3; 15.8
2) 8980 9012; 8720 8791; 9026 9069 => 0.079 mag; 17.3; 17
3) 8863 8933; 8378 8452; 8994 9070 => -0.045 mag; 17.2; 16.6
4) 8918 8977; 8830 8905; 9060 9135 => 0.106 mag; 18.1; 16.2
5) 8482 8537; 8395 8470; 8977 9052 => -0.060 mag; 17.3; 16.4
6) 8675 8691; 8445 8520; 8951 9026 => -0.031 mag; 17.9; 16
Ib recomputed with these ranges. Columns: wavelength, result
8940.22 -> 14.16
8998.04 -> 15.06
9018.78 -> 18.3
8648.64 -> 16.99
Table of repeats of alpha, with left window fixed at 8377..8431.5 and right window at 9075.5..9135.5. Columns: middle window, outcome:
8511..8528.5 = -0.084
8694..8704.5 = -0.101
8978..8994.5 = 0.072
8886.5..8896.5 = -0.114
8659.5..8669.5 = -0.200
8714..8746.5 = -0.016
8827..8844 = -0.084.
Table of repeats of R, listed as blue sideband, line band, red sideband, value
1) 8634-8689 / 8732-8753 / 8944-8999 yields 0.040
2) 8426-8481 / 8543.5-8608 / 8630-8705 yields -0.029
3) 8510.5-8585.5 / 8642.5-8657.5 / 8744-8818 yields 0.073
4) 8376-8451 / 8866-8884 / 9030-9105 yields -0.119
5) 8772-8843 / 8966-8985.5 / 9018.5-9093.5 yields 0.134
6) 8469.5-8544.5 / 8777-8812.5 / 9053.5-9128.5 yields -0.084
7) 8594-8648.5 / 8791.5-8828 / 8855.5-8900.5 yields -0.033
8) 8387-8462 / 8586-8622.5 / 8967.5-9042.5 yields -0.064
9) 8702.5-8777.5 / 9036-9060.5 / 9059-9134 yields -0.075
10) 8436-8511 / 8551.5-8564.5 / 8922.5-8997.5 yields -0.106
